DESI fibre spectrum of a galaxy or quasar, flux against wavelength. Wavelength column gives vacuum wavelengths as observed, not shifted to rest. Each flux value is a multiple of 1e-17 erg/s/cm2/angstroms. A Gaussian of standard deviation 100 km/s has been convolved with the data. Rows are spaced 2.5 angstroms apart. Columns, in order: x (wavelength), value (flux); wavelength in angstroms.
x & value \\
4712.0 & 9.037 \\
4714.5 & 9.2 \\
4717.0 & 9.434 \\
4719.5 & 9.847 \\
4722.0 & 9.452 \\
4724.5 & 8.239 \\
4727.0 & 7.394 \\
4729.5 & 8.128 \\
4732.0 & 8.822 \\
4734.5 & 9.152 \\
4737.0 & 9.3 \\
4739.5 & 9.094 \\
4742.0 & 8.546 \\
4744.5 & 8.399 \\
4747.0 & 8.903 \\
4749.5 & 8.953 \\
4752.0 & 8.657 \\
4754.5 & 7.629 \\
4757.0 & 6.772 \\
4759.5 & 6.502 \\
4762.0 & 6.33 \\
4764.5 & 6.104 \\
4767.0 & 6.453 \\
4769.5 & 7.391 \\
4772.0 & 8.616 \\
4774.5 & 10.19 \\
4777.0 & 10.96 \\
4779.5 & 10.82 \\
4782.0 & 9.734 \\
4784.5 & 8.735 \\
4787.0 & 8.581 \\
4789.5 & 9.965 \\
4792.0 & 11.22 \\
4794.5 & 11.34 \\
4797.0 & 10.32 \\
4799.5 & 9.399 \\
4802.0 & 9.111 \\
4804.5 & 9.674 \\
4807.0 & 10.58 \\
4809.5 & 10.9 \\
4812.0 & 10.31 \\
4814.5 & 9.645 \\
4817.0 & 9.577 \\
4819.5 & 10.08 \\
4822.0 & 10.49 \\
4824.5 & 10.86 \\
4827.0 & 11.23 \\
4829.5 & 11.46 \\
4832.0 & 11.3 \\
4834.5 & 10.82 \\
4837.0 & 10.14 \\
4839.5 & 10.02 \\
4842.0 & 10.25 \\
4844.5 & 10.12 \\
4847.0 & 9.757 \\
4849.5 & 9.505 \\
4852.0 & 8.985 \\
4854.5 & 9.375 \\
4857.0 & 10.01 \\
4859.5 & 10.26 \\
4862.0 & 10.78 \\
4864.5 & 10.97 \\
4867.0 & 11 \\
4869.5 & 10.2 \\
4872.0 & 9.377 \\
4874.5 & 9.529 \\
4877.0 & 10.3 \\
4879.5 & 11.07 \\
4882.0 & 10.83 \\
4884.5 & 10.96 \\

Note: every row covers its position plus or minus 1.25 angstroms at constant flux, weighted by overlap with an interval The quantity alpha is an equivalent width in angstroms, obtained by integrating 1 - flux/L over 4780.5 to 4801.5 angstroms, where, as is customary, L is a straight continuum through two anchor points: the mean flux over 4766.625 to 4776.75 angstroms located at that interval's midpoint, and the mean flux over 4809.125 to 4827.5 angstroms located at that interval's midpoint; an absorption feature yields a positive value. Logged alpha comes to -1.3 angstroms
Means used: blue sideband 8.59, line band 9.89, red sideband 10.3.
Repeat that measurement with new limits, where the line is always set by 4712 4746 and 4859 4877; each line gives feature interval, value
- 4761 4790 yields 2.2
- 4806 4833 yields -2.1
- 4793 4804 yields -0.5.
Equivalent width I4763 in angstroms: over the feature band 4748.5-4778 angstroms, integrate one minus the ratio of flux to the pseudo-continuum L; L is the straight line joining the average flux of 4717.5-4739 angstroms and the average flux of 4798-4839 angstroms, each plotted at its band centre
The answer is 4.9 angstroms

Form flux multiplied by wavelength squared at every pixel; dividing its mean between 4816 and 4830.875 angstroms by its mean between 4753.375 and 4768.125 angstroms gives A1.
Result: 1.65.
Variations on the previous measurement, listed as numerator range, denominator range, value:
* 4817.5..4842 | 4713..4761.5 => 1.30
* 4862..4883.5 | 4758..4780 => 1.35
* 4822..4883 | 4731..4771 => 1.36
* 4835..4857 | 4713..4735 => 1.17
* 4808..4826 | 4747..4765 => 1.42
